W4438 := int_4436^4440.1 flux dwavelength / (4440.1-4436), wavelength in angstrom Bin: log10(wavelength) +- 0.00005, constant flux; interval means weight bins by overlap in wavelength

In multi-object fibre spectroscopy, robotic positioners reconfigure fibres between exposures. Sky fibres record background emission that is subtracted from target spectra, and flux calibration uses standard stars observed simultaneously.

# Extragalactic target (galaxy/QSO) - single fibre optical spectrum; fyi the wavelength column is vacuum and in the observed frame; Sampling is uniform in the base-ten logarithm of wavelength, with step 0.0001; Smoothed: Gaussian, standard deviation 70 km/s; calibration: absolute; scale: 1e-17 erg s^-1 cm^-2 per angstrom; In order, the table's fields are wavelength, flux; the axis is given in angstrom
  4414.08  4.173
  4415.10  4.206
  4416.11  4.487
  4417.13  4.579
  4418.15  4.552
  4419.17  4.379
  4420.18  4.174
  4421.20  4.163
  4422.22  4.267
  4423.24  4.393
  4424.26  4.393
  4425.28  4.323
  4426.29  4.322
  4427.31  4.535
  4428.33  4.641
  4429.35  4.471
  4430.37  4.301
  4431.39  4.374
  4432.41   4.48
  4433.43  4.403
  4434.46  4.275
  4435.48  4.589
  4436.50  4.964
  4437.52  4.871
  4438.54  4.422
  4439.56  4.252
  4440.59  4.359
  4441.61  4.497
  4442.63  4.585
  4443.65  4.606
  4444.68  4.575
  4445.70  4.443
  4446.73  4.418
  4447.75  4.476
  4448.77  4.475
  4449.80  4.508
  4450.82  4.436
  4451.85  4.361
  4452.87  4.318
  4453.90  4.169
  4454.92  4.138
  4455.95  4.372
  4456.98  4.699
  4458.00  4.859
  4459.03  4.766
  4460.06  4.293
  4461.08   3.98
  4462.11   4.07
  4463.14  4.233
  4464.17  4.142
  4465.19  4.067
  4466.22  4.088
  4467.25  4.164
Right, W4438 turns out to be 4.62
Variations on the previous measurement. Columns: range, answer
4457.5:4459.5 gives 4.81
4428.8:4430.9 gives 4.39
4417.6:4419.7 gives 4.47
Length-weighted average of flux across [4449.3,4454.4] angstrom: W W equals 4.36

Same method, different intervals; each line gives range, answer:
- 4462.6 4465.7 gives 4.15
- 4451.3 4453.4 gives 4.33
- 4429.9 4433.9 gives 4.39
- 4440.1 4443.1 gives 4.49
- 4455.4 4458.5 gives 4.63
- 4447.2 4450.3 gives 4.49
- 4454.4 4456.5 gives 4.26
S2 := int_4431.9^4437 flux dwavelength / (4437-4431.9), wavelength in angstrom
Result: 4.54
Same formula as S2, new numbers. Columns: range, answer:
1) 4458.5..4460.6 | 4.52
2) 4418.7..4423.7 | 4.28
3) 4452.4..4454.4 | 4.23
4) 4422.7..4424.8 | 4.38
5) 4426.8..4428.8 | 4.59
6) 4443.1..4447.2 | 4.51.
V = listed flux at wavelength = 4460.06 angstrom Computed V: 4.293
